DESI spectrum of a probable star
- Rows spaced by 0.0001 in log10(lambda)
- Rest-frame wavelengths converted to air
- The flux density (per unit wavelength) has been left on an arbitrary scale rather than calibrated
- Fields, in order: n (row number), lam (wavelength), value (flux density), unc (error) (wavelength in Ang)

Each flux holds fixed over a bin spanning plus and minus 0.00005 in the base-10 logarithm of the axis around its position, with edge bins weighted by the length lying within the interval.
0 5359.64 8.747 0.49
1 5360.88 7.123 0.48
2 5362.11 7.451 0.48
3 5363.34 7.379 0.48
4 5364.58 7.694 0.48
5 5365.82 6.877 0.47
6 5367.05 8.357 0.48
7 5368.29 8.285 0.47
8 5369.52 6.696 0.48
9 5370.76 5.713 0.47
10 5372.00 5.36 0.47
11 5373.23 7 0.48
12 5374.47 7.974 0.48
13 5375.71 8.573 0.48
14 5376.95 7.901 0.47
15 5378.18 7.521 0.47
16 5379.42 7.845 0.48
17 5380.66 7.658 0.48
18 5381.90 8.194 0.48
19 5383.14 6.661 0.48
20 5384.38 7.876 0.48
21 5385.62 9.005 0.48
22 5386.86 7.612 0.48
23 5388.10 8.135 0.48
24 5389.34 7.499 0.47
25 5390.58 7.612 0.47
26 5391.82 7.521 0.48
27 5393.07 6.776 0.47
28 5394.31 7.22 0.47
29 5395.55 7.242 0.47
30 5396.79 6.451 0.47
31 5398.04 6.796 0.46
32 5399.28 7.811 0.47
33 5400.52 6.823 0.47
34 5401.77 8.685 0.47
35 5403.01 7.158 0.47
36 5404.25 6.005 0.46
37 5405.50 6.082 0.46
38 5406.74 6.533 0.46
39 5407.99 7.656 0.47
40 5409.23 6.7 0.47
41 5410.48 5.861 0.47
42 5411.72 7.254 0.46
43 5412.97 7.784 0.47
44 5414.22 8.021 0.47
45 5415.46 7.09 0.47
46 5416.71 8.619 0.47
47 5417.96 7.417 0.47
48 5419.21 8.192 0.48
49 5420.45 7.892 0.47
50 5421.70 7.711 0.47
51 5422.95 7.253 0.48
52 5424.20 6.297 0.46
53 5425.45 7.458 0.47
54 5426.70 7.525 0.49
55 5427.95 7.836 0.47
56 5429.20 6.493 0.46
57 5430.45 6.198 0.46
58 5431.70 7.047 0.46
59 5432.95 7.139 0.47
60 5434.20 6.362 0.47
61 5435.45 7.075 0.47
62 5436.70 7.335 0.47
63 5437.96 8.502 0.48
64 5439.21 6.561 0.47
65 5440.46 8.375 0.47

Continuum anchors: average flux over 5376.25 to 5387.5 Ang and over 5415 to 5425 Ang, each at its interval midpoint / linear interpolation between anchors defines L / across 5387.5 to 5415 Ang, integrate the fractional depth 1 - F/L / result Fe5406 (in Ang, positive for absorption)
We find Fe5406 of 1.9 Ang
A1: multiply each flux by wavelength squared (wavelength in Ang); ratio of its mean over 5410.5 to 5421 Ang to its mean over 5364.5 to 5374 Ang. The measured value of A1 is 1.12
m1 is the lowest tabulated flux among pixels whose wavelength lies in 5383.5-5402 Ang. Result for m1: 6.451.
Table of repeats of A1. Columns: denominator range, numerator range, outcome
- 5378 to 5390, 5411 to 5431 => 0.97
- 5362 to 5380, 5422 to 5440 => 0.98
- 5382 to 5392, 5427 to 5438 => 0.92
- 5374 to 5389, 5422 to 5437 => 0.90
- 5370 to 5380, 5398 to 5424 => 1.02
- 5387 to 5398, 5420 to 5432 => 0.99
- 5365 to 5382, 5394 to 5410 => 0.95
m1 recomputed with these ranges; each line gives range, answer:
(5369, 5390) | 5.36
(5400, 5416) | 5.861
